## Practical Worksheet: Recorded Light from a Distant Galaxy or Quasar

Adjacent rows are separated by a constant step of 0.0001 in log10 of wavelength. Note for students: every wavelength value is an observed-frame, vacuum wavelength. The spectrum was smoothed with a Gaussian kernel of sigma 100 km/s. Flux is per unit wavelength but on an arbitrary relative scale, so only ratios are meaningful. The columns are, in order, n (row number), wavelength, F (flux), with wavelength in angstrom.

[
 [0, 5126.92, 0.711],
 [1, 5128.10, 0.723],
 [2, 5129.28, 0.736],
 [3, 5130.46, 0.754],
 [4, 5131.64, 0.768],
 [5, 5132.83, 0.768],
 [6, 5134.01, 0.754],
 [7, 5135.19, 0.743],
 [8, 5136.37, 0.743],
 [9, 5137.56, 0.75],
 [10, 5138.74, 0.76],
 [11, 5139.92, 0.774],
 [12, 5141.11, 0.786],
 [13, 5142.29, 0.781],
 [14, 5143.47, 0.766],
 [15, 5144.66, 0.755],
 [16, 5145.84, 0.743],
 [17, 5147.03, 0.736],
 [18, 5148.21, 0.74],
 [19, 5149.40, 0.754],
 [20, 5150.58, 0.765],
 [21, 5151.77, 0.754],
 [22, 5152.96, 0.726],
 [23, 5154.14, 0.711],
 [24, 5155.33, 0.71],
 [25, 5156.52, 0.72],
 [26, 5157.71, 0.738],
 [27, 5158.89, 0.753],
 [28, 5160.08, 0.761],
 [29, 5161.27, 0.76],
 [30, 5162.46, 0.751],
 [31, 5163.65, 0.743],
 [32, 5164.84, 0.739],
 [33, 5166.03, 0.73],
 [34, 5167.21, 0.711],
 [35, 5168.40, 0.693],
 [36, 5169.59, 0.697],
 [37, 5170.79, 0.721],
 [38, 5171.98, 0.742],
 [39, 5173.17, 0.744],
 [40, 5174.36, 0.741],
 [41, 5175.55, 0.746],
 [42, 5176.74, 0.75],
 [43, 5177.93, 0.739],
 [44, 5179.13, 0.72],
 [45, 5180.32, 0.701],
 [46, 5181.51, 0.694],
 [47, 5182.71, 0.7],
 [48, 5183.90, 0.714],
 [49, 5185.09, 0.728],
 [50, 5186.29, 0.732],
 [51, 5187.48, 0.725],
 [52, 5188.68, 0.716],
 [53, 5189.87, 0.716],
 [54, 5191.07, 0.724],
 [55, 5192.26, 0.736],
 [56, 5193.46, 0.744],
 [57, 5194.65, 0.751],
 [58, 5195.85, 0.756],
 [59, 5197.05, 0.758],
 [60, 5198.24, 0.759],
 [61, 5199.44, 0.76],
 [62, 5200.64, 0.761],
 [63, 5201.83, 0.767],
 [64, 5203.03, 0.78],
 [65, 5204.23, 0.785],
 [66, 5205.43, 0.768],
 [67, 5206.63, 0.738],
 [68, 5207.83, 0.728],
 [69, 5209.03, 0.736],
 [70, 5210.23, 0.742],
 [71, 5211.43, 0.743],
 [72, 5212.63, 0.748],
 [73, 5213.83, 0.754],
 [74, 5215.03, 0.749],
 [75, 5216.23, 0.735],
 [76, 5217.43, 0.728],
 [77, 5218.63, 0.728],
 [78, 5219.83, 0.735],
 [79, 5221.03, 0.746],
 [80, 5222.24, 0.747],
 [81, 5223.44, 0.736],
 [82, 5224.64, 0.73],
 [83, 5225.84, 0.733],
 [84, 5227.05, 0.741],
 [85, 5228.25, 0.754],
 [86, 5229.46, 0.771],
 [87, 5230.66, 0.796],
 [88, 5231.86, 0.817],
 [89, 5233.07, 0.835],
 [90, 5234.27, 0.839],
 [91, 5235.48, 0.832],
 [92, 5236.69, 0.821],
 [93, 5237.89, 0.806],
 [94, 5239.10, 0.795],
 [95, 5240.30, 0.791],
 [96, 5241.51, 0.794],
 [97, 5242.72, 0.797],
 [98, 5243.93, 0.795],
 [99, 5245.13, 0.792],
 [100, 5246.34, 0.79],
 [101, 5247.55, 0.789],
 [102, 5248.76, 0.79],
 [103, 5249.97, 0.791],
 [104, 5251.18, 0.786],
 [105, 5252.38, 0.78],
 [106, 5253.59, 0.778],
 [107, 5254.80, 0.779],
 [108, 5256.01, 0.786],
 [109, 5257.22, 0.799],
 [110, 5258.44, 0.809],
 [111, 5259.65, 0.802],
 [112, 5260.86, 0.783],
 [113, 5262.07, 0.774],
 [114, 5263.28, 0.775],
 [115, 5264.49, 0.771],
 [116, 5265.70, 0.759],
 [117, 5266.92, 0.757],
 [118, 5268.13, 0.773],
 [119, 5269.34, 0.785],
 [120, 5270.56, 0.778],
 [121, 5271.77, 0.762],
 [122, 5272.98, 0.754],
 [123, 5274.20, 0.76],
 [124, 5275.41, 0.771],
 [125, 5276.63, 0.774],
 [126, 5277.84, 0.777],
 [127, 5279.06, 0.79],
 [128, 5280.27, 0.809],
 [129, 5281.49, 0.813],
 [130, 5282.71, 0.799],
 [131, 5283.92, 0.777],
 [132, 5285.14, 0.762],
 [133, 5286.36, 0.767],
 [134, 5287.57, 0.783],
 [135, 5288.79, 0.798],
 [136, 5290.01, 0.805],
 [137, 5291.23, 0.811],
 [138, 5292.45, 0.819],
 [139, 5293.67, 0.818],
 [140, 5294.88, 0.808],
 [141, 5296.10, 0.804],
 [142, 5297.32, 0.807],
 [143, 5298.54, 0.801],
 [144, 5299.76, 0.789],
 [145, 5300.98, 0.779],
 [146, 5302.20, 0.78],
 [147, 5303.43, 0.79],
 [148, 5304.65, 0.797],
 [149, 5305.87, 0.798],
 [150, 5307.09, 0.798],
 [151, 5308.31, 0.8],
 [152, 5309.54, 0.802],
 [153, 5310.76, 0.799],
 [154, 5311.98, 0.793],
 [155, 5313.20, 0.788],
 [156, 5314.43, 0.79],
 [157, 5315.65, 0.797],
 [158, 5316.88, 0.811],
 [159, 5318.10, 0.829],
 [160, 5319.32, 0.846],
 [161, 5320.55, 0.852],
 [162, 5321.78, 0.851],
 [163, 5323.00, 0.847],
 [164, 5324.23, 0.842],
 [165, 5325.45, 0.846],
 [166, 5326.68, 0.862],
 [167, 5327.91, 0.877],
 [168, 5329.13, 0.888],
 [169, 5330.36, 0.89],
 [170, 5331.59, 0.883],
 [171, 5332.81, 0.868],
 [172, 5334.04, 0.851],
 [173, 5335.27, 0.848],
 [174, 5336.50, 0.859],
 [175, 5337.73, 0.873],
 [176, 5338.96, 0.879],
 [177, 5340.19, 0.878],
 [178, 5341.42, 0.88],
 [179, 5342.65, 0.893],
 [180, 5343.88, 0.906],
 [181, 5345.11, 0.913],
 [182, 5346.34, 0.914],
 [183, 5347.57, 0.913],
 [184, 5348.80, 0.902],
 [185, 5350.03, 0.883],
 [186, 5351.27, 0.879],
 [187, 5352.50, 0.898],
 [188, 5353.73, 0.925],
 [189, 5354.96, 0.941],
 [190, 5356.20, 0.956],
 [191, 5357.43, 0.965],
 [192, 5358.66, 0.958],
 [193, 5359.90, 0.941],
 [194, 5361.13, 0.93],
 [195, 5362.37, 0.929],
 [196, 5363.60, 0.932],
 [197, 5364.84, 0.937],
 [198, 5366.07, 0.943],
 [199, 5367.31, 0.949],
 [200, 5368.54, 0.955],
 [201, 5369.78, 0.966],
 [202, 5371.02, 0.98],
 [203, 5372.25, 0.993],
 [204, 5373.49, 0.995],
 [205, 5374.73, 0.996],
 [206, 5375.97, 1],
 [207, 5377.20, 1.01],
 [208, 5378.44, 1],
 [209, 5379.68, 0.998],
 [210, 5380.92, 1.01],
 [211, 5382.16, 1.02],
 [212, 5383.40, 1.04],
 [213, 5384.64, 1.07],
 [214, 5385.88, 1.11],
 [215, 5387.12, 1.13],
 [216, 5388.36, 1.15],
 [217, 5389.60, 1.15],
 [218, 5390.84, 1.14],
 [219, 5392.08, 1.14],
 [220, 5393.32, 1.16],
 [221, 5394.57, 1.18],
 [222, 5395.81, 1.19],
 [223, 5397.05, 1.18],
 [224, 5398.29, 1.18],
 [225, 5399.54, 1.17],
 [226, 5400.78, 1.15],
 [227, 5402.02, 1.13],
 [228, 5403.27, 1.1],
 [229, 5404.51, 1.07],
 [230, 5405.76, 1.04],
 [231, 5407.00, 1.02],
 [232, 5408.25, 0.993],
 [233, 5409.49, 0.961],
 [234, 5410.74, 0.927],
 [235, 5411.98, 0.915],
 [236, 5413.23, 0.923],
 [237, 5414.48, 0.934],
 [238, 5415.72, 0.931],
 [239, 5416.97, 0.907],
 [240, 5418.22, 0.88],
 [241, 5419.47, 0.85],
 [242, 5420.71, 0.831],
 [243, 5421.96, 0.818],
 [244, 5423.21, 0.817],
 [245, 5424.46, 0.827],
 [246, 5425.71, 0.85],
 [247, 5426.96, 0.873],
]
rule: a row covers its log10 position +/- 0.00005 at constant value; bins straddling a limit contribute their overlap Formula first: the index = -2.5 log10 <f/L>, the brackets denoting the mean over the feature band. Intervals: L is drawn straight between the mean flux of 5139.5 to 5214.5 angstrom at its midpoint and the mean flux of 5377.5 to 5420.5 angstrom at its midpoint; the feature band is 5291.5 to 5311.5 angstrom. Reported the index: 0.14 mag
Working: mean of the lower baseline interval 0.741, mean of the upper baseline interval 1.05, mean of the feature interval 0.8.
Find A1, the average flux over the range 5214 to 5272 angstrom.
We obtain 0.778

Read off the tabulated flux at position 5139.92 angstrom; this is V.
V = 0.774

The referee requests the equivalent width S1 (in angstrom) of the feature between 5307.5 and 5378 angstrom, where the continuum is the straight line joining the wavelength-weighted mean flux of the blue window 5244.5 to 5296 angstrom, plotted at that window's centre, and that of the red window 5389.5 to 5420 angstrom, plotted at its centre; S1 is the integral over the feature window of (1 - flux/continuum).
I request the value 2.57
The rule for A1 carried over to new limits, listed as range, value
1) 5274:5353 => 0.83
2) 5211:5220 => 0.741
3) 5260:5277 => 0.77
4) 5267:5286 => 0.778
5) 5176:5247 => 0.756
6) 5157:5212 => 0.738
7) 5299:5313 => 0.793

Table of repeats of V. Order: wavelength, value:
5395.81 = 1.19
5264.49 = 0.771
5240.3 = 0.791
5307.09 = 0.798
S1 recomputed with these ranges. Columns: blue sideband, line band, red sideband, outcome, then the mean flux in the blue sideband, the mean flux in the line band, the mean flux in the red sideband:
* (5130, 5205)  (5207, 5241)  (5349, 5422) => 1.9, 0.742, 0.765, 1.01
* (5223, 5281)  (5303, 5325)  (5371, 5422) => 1.9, 0.784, 0.813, 1.04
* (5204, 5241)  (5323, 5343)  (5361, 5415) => 1.7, 0.765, 0.869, 1.04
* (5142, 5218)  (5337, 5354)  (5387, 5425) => 1.0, 0.739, 0.895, 1.02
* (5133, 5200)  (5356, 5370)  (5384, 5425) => 0.5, 0.739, 0.946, 1.03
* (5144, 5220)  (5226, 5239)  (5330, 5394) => 0.1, 0.738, 0.798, 0.965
